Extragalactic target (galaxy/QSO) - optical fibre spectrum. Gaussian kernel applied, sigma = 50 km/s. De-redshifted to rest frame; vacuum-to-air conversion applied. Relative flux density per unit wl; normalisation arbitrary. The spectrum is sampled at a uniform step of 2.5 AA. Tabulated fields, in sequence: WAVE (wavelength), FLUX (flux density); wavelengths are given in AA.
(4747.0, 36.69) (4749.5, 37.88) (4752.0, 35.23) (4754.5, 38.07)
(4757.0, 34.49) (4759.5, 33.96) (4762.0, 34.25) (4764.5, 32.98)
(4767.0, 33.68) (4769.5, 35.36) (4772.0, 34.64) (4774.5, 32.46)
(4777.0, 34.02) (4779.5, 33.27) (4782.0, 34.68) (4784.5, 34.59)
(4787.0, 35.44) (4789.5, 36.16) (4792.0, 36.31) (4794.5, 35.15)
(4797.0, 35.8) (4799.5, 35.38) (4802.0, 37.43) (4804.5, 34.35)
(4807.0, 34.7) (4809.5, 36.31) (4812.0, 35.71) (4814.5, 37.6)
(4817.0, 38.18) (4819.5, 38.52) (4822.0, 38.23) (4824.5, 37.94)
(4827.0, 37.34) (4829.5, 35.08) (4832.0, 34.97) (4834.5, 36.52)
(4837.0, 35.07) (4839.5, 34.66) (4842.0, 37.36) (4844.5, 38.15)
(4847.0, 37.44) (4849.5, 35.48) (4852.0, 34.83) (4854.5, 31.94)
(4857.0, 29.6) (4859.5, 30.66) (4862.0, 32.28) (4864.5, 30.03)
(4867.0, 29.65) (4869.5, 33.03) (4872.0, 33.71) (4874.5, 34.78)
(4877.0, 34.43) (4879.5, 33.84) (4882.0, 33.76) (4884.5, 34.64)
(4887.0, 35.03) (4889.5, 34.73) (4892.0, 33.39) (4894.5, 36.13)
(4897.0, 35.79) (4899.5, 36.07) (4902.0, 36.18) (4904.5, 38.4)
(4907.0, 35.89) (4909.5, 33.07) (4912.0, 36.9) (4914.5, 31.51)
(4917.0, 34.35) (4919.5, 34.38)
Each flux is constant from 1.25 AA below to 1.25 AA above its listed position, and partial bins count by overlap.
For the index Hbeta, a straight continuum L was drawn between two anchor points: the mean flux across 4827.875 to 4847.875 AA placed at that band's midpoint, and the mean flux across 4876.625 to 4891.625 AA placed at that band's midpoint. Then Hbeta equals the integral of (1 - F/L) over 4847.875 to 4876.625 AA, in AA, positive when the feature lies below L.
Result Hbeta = 2.2 AA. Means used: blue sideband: 36.2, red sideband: 34.3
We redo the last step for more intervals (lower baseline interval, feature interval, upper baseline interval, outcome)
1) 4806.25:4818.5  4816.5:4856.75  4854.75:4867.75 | -3.04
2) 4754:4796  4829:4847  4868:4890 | -0.93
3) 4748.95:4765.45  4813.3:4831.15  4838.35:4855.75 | -0.97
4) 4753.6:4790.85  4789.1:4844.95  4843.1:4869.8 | -4.38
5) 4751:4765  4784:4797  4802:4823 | 0.14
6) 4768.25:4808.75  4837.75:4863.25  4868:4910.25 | 0.48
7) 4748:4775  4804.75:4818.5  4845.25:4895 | -0.86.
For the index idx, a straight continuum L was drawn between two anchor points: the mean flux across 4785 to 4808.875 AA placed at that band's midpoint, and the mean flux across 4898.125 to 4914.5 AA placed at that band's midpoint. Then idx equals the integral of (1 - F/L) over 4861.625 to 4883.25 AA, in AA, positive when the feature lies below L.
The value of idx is 1.7 AA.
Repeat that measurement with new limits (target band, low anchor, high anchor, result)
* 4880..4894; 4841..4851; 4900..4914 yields 0.7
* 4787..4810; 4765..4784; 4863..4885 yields -1.3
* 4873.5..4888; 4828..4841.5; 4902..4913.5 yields 0.6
